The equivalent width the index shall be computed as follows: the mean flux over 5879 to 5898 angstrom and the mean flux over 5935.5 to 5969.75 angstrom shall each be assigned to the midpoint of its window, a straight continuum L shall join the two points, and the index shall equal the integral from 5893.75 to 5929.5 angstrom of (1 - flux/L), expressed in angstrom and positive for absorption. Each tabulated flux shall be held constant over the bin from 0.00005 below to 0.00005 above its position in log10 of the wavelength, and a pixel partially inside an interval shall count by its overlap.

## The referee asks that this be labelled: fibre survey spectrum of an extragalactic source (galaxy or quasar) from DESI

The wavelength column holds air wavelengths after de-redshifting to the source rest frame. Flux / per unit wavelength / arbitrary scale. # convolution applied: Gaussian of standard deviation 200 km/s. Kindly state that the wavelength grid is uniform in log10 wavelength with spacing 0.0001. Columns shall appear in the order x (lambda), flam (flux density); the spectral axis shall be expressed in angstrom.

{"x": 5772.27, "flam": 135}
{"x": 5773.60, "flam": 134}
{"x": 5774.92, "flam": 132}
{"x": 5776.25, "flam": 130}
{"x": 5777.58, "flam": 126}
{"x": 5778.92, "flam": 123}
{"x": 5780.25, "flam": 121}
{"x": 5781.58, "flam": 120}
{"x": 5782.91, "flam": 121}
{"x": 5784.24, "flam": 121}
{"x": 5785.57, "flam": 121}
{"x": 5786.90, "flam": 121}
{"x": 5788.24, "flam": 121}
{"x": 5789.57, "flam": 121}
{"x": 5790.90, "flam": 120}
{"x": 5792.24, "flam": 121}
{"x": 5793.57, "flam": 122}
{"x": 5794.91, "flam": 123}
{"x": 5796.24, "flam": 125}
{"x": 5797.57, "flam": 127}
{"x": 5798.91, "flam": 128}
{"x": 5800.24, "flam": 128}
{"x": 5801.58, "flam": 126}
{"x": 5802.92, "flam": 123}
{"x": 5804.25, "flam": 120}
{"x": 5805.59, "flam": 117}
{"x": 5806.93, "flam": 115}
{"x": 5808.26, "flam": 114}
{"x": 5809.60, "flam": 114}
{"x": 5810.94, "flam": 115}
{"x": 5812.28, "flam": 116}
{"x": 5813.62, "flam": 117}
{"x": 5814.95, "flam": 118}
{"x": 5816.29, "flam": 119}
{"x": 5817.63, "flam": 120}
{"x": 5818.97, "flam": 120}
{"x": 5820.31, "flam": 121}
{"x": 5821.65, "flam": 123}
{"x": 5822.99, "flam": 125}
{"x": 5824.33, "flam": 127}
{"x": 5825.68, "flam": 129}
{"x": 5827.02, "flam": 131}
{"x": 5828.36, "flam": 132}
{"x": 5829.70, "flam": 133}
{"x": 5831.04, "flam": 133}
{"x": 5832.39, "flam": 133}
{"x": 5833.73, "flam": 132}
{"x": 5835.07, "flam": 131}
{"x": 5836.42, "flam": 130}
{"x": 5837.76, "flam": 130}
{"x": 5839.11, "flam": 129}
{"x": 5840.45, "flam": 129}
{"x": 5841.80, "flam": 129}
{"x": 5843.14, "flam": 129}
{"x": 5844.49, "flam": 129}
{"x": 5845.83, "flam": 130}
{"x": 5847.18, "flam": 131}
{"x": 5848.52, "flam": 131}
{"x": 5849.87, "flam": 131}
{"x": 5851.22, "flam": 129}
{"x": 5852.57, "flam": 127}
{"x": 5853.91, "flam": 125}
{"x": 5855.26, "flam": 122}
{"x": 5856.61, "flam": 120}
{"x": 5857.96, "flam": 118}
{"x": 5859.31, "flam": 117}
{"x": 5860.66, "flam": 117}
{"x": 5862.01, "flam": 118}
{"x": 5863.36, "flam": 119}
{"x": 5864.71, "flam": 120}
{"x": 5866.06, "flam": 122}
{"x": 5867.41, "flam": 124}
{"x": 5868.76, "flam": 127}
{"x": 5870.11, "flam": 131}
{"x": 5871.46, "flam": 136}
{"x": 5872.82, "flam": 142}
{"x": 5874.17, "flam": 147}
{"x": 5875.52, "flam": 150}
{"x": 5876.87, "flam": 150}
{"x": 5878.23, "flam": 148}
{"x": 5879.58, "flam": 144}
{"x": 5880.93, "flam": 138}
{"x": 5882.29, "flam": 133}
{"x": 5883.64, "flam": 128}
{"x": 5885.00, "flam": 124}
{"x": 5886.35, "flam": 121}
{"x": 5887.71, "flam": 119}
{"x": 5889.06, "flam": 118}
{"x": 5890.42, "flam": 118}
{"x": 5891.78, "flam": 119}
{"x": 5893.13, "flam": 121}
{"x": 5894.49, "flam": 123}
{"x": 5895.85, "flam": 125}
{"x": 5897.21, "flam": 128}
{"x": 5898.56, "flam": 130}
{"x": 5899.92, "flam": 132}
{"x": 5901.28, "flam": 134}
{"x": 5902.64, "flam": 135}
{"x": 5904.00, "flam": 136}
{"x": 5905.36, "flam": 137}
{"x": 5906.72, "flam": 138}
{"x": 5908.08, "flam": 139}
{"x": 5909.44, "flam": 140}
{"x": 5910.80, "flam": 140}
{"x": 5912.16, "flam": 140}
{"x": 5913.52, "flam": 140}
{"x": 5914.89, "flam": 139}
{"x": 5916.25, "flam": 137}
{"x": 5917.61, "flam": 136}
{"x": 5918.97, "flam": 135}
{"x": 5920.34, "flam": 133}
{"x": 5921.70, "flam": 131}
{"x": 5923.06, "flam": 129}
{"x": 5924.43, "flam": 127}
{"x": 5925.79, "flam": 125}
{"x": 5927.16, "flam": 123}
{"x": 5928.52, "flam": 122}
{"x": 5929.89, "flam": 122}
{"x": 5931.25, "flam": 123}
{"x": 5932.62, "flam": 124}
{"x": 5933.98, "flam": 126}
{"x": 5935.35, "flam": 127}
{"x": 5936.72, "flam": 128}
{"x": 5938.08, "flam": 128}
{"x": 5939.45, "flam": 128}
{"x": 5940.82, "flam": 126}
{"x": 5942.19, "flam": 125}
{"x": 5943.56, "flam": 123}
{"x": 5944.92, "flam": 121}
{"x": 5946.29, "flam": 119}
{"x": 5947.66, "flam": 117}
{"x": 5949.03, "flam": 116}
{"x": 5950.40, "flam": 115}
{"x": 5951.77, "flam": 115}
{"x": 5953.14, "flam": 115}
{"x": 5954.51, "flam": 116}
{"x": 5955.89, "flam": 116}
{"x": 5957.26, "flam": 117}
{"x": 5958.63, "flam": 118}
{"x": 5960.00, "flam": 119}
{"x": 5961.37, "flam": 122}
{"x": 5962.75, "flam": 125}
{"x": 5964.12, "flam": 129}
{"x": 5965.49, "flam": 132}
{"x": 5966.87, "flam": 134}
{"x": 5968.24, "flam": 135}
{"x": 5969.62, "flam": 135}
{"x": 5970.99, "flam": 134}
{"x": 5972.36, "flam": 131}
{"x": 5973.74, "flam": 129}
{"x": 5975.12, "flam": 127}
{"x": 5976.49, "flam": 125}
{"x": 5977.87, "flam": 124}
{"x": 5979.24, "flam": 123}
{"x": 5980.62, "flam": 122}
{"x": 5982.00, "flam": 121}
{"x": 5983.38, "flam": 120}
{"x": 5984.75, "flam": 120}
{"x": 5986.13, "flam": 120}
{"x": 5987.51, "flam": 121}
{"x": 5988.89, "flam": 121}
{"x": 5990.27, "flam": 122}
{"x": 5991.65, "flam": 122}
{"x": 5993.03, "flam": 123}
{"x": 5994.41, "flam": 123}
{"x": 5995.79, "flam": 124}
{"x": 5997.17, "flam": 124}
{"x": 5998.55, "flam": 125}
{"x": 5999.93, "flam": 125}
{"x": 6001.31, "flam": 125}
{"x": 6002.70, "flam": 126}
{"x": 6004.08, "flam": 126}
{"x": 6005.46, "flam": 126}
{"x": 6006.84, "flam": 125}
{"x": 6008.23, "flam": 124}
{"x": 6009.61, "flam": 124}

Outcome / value -2.3 angstrom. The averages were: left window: 126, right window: 123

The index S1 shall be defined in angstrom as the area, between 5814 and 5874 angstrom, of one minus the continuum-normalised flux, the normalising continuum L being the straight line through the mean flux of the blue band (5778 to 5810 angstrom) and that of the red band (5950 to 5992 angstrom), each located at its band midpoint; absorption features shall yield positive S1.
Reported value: -2.3 angstrom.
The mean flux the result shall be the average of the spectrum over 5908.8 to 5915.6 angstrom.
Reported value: 140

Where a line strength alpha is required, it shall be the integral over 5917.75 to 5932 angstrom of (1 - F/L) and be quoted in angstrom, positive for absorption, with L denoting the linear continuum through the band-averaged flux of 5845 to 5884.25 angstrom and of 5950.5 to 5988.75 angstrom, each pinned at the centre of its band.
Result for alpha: -0.1 angstrom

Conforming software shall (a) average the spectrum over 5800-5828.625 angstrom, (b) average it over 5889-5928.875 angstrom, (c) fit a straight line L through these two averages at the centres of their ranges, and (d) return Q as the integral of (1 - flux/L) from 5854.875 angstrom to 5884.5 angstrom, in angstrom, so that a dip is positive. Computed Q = -0.8 angstrom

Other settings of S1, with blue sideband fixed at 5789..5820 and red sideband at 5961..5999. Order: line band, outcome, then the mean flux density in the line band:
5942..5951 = 0.39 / 119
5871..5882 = -1.94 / 144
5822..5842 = -1.47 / 130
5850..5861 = -0.05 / 122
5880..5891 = -0.24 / 125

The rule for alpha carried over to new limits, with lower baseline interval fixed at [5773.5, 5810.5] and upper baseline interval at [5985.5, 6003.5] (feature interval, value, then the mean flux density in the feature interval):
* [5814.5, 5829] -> -0.2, 124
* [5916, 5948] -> -0.9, 126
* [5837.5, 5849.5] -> -0.7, 130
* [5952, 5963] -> 0.4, 118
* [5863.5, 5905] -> -2.7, 131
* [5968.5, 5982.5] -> -0.5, 127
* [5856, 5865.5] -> 0.3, 118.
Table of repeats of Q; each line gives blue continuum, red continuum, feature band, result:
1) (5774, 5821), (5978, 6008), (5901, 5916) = -1.9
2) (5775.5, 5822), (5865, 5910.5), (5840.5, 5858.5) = 0.0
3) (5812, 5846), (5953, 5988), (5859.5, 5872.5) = 0.2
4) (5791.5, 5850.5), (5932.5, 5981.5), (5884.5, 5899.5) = 0.2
